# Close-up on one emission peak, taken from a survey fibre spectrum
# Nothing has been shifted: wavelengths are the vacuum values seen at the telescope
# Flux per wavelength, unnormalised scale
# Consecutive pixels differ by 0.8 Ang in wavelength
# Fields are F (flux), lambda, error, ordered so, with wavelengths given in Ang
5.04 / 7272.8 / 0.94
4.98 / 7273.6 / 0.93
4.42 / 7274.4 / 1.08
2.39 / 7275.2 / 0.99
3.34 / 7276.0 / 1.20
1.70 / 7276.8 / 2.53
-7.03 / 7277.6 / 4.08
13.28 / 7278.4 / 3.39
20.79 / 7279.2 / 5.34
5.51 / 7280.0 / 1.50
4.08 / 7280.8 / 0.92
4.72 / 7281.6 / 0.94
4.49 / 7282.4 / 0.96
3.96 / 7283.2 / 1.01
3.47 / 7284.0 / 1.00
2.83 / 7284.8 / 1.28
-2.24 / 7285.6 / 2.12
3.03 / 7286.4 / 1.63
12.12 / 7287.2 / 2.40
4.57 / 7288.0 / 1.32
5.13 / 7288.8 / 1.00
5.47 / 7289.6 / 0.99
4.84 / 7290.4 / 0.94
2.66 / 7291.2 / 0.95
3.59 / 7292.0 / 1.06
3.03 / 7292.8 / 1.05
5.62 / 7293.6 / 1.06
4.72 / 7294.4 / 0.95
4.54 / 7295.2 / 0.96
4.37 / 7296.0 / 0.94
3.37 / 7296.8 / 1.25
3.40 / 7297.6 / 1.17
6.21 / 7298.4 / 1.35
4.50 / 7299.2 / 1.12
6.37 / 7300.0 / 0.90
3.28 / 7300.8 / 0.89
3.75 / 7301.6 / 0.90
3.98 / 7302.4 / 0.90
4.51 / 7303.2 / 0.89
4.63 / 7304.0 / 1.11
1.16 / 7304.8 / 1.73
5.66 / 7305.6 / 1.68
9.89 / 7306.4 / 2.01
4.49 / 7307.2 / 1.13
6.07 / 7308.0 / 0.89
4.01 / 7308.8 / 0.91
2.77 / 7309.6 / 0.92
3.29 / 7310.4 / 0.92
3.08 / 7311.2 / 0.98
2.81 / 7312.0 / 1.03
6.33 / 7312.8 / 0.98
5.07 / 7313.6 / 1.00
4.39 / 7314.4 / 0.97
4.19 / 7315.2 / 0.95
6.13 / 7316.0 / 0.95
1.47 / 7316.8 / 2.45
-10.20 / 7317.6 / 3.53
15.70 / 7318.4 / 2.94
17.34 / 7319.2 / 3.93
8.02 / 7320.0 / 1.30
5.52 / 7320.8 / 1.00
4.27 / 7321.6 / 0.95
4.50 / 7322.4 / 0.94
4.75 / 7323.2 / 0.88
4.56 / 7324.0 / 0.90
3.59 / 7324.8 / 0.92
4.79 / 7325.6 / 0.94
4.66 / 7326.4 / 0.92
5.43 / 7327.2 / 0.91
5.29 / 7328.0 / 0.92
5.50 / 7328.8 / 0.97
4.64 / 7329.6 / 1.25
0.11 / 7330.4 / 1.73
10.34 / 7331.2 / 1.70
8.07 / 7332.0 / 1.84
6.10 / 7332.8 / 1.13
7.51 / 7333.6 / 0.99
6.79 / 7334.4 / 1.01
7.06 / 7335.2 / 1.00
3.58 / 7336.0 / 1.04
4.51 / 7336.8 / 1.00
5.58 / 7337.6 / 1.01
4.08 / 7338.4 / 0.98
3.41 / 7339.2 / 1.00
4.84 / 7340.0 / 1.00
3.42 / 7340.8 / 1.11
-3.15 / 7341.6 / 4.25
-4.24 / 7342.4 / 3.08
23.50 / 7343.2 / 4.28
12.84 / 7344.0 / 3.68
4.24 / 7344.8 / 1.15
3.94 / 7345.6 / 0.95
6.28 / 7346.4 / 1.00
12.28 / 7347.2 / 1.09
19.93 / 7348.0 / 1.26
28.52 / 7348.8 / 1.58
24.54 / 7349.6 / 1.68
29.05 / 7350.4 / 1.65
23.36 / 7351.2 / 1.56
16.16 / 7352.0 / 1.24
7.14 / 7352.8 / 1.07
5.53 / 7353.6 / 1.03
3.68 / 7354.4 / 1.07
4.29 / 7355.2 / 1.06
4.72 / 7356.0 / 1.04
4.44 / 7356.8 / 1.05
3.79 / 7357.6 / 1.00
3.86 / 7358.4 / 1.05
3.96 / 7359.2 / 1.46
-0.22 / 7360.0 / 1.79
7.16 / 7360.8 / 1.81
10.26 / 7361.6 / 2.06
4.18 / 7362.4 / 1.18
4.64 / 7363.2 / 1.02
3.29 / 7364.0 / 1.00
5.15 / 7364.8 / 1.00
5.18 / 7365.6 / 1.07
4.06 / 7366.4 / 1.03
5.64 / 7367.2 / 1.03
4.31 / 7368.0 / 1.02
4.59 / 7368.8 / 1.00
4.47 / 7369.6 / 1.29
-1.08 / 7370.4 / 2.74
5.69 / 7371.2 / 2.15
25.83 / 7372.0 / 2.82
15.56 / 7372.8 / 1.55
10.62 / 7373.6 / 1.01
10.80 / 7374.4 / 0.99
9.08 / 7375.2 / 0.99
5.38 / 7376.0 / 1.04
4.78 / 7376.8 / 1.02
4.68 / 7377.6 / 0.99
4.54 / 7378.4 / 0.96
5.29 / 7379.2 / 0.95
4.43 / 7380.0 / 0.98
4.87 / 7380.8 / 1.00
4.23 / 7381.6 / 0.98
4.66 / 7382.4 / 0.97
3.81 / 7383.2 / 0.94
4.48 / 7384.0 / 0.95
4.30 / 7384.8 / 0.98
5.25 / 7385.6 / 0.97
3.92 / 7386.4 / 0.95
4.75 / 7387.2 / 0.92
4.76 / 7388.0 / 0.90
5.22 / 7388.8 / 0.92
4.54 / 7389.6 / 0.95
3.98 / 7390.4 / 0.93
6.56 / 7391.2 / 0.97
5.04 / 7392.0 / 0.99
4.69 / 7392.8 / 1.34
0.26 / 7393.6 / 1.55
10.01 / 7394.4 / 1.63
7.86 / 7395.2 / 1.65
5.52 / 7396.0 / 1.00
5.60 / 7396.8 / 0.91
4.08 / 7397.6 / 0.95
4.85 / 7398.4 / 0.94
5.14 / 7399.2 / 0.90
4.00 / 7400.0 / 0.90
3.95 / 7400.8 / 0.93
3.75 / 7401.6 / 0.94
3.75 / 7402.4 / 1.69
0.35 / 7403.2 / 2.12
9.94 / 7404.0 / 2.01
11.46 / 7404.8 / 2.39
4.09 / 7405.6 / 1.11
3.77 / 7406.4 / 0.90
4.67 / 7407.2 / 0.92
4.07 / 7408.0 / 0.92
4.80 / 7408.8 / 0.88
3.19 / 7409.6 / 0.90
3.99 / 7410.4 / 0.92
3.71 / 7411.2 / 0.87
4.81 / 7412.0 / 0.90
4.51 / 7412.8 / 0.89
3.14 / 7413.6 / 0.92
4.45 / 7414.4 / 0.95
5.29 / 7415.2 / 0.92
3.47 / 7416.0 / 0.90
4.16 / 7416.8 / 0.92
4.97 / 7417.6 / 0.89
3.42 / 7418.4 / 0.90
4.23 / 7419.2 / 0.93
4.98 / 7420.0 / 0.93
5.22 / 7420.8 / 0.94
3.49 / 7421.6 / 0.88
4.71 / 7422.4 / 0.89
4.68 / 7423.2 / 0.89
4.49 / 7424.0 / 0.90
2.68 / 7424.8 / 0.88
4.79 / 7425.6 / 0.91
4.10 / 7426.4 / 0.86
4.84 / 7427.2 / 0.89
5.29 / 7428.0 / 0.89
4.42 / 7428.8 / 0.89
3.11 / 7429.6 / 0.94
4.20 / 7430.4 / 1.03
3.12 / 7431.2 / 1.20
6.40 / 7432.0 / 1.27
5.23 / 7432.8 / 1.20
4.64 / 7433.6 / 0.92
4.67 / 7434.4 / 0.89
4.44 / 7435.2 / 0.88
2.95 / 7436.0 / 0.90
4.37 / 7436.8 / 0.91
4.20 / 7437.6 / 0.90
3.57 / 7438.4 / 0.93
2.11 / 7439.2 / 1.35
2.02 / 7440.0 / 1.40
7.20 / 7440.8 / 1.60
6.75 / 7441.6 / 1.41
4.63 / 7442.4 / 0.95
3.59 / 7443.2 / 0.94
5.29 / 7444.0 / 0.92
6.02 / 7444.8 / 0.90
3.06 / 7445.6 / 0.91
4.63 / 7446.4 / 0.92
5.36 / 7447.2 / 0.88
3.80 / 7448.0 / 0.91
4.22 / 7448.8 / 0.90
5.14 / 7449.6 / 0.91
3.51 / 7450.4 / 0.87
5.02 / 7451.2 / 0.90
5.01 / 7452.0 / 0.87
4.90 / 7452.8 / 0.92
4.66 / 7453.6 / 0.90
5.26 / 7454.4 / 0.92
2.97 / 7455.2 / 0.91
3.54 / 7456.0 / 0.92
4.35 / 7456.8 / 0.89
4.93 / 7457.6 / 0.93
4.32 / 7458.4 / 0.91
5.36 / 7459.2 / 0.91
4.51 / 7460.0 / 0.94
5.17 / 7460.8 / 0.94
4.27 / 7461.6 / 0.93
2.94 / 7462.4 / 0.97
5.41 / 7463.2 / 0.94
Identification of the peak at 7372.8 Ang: [N II] 6583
